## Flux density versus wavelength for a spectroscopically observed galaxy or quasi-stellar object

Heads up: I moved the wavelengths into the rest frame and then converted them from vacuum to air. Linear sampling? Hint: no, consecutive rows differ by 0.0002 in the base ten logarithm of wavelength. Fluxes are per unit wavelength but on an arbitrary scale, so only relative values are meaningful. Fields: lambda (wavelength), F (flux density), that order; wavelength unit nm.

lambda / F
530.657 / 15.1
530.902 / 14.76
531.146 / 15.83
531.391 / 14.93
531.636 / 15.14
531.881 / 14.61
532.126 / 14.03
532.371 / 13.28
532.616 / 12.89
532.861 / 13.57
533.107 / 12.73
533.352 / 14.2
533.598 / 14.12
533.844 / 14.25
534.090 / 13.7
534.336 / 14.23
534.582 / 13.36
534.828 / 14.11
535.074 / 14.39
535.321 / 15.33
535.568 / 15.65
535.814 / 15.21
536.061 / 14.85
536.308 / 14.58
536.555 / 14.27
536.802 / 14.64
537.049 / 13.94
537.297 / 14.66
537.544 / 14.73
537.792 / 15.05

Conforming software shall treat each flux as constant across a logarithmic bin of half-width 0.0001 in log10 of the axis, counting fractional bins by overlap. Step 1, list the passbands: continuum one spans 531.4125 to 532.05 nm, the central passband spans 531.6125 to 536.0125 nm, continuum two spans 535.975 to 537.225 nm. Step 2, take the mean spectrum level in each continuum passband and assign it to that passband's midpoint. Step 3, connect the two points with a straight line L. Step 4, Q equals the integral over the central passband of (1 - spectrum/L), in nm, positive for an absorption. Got 0.15 nm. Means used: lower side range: 14.8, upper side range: 14.4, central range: 14.1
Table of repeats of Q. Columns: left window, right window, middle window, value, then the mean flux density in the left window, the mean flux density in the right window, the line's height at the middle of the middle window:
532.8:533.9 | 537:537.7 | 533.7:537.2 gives -0.08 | 13.8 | 14.5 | 14.2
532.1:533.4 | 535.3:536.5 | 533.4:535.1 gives 0.02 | 13.4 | 15.1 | 14.2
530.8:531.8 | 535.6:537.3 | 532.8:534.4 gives 0.12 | 15.1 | 14.6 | 14.9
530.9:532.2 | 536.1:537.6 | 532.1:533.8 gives 0.14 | 14.9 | 14.5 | 14.8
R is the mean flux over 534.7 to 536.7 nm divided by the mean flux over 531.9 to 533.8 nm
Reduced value 1.1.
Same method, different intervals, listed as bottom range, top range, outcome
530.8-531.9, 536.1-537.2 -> 0.95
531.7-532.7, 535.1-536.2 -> 1.10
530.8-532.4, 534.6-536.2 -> 1.01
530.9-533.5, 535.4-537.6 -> 1.04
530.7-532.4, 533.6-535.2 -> 0.95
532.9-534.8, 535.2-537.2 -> 1.07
